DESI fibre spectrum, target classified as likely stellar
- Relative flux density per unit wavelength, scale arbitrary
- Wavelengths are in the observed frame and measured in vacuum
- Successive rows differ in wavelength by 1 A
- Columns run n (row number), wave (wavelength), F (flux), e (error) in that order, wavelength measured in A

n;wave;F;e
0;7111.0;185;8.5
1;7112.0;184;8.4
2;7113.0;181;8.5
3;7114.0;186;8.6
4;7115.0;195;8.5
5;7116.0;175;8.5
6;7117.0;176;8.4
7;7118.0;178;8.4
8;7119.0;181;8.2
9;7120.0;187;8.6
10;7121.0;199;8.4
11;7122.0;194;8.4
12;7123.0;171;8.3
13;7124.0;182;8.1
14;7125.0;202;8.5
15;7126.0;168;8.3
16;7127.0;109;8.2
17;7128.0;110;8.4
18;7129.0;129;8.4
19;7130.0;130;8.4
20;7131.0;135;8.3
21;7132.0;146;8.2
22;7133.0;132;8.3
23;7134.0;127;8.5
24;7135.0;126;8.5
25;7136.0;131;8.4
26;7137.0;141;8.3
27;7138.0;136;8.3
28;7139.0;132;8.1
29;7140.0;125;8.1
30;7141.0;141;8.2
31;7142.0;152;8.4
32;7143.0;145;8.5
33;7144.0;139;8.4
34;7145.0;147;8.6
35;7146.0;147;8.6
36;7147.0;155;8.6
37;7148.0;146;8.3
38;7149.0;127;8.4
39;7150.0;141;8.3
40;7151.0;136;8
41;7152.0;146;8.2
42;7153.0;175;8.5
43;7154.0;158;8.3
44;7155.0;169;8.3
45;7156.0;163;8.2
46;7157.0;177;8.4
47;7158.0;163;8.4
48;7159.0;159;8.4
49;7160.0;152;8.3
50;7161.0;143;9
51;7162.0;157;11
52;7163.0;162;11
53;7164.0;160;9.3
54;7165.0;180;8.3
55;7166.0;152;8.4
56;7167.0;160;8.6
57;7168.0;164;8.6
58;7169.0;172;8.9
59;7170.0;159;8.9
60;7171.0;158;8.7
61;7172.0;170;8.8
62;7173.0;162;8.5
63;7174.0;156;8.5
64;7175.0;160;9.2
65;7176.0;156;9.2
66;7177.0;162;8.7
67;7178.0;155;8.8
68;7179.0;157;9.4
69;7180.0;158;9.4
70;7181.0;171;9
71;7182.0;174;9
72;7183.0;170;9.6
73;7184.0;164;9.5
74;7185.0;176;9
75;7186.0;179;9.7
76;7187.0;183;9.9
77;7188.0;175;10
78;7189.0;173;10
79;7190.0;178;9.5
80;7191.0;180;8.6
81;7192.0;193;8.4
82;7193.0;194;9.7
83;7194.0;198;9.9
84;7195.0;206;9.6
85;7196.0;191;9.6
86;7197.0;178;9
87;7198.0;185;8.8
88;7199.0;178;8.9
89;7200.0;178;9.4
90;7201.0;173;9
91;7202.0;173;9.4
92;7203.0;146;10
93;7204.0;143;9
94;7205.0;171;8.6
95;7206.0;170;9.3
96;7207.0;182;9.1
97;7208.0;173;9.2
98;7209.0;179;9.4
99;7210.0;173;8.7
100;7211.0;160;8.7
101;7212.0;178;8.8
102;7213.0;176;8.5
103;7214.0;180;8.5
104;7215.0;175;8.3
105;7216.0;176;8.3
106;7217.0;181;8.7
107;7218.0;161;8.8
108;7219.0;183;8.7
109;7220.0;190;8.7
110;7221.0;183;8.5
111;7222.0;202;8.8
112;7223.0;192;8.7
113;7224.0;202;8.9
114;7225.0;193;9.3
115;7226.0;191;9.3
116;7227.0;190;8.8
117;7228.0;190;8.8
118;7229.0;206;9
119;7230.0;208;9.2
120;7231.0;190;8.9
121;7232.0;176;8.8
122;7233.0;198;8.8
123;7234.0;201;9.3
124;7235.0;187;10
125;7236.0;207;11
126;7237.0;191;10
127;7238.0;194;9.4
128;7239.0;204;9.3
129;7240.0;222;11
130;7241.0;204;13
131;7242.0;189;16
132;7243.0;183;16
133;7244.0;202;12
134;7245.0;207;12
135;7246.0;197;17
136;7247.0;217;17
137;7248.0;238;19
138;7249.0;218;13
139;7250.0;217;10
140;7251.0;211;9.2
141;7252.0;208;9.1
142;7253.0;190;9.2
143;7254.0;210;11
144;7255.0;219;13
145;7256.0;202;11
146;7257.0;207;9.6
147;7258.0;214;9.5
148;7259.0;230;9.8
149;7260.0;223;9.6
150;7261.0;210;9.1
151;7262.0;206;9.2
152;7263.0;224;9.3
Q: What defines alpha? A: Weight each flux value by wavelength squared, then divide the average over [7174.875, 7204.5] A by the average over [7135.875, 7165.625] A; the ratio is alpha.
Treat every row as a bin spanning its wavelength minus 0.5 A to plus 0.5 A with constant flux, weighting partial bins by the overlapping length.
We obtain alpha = 1.2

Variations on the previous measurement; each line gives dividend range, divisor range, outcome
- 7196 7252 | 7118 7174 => 1.26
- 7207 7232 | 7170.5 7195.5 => 1.08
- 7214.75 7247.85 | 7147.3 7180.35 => 1.25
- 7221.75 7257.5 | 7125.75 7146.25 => 1.54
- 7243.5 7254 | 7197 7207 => 1.26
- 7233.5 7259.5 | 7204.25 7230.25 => 1.14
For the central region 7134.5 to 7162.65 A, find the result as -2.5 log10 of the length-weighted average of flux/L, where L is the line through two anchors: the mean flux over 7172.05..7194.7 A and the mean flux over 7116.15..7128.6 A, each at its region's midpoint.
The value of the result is 0.16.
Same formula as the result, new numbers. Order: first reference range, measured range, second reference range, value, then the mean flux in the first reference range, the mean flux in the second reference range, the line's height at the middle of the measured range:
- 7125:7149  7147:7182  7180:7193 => 0.004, 138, 176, 159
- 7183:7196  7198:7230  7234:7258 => 0.078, 183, 205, 193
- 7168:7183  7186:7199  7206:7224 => -0.097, 162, 179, 170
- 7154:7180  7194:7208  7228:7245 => 0.019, 161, 198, 179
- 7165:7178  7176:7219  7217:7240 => 0.008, 161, 193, 176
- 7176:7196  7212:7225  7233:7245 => 0.038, 176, 199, 190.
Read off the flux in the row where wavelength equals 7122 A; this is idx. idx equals 194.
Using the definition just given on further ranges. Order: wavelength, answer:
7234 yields 201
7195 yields 206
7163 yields 162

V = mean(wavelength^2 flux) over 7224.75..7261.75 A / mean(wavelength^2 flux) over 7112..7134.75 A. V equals 1.29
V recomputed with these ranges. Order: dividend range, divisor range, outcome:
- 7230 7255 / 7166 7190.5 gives 1.24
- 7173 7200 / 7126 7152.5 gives 1.30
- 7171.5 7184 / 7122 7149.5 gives 1.15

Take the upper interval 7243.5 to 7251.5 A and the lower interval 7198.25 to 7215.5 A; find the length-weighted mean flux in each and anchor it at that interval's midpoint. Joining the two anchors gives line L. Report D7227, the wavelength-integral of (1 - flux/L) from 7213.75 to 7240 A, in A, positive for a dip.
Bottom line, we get 0.1 A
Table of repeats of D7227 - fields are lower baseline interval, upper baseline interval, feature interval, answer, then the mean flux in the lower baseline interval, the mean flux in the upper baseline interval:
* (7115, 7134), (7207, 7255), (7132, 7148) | 2.62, 161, 194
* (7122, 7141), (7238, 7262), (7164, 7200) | -0.27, 142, 209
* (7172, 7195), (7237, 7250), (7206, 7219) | 0.96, 172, 206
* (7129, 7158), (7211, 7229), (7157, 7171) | -0.54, 144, 185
